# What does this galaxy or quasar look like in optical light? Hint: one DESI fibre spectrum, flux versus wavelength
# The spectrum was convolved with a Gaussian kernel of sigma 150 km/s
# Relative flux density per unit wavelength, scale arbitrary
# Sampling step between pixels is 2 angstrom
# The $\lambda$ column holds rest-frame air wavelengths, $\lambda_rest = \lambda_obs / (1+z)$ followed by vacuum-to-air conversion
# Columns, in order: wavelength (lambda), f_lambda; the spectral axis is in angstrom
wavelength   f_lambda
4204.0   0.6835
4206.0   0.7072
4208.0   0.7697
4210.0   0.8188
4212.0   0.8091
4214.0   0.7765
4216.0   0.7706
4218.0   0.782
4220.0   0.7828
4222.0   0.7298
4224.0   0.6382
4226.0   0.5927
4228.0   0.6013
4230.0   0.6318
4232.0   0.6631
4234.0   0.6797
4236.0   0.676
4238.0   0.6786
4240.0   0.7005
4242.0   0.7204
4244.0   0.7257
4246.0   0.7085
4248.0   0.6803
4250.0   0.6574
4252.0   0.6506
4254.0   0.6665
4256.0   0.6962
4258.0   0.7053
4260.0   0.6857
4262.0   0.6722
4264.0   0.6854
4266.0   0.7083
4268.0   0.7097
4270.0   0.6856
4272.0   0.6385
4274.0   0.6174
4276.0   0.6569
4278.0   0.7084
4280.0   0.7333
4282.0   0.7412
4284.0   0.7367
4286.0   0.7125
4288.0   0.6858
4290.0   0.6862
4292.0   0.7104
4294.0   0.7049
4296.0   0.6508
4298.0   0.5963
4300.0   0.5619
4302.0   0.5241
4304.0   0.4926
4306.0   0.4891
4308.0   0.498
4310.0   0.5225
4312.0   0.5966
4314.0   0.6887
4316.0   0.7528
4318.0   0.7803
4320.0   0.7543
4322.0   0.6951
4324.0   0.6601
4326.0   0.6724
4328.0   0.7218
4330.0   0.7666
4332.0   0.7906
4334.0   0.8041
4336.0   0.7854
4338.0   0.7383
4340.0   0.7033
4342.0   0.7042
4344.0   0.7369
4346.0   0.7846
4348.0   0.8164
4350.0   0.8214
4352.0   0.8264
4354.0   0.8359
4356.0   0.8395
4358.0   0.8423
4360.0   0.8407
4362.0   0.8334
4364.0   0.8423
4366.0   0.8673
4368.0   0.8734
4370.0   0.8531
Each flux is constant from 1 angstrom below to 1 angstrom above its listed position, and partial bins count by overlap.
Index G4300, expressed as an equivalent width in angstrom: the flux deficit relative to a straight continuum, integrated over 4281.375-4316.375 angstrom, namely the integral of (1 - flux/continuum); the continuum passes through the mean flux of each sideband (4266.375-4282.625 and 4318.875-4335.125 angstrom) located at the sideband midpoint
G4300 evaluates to 4.0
